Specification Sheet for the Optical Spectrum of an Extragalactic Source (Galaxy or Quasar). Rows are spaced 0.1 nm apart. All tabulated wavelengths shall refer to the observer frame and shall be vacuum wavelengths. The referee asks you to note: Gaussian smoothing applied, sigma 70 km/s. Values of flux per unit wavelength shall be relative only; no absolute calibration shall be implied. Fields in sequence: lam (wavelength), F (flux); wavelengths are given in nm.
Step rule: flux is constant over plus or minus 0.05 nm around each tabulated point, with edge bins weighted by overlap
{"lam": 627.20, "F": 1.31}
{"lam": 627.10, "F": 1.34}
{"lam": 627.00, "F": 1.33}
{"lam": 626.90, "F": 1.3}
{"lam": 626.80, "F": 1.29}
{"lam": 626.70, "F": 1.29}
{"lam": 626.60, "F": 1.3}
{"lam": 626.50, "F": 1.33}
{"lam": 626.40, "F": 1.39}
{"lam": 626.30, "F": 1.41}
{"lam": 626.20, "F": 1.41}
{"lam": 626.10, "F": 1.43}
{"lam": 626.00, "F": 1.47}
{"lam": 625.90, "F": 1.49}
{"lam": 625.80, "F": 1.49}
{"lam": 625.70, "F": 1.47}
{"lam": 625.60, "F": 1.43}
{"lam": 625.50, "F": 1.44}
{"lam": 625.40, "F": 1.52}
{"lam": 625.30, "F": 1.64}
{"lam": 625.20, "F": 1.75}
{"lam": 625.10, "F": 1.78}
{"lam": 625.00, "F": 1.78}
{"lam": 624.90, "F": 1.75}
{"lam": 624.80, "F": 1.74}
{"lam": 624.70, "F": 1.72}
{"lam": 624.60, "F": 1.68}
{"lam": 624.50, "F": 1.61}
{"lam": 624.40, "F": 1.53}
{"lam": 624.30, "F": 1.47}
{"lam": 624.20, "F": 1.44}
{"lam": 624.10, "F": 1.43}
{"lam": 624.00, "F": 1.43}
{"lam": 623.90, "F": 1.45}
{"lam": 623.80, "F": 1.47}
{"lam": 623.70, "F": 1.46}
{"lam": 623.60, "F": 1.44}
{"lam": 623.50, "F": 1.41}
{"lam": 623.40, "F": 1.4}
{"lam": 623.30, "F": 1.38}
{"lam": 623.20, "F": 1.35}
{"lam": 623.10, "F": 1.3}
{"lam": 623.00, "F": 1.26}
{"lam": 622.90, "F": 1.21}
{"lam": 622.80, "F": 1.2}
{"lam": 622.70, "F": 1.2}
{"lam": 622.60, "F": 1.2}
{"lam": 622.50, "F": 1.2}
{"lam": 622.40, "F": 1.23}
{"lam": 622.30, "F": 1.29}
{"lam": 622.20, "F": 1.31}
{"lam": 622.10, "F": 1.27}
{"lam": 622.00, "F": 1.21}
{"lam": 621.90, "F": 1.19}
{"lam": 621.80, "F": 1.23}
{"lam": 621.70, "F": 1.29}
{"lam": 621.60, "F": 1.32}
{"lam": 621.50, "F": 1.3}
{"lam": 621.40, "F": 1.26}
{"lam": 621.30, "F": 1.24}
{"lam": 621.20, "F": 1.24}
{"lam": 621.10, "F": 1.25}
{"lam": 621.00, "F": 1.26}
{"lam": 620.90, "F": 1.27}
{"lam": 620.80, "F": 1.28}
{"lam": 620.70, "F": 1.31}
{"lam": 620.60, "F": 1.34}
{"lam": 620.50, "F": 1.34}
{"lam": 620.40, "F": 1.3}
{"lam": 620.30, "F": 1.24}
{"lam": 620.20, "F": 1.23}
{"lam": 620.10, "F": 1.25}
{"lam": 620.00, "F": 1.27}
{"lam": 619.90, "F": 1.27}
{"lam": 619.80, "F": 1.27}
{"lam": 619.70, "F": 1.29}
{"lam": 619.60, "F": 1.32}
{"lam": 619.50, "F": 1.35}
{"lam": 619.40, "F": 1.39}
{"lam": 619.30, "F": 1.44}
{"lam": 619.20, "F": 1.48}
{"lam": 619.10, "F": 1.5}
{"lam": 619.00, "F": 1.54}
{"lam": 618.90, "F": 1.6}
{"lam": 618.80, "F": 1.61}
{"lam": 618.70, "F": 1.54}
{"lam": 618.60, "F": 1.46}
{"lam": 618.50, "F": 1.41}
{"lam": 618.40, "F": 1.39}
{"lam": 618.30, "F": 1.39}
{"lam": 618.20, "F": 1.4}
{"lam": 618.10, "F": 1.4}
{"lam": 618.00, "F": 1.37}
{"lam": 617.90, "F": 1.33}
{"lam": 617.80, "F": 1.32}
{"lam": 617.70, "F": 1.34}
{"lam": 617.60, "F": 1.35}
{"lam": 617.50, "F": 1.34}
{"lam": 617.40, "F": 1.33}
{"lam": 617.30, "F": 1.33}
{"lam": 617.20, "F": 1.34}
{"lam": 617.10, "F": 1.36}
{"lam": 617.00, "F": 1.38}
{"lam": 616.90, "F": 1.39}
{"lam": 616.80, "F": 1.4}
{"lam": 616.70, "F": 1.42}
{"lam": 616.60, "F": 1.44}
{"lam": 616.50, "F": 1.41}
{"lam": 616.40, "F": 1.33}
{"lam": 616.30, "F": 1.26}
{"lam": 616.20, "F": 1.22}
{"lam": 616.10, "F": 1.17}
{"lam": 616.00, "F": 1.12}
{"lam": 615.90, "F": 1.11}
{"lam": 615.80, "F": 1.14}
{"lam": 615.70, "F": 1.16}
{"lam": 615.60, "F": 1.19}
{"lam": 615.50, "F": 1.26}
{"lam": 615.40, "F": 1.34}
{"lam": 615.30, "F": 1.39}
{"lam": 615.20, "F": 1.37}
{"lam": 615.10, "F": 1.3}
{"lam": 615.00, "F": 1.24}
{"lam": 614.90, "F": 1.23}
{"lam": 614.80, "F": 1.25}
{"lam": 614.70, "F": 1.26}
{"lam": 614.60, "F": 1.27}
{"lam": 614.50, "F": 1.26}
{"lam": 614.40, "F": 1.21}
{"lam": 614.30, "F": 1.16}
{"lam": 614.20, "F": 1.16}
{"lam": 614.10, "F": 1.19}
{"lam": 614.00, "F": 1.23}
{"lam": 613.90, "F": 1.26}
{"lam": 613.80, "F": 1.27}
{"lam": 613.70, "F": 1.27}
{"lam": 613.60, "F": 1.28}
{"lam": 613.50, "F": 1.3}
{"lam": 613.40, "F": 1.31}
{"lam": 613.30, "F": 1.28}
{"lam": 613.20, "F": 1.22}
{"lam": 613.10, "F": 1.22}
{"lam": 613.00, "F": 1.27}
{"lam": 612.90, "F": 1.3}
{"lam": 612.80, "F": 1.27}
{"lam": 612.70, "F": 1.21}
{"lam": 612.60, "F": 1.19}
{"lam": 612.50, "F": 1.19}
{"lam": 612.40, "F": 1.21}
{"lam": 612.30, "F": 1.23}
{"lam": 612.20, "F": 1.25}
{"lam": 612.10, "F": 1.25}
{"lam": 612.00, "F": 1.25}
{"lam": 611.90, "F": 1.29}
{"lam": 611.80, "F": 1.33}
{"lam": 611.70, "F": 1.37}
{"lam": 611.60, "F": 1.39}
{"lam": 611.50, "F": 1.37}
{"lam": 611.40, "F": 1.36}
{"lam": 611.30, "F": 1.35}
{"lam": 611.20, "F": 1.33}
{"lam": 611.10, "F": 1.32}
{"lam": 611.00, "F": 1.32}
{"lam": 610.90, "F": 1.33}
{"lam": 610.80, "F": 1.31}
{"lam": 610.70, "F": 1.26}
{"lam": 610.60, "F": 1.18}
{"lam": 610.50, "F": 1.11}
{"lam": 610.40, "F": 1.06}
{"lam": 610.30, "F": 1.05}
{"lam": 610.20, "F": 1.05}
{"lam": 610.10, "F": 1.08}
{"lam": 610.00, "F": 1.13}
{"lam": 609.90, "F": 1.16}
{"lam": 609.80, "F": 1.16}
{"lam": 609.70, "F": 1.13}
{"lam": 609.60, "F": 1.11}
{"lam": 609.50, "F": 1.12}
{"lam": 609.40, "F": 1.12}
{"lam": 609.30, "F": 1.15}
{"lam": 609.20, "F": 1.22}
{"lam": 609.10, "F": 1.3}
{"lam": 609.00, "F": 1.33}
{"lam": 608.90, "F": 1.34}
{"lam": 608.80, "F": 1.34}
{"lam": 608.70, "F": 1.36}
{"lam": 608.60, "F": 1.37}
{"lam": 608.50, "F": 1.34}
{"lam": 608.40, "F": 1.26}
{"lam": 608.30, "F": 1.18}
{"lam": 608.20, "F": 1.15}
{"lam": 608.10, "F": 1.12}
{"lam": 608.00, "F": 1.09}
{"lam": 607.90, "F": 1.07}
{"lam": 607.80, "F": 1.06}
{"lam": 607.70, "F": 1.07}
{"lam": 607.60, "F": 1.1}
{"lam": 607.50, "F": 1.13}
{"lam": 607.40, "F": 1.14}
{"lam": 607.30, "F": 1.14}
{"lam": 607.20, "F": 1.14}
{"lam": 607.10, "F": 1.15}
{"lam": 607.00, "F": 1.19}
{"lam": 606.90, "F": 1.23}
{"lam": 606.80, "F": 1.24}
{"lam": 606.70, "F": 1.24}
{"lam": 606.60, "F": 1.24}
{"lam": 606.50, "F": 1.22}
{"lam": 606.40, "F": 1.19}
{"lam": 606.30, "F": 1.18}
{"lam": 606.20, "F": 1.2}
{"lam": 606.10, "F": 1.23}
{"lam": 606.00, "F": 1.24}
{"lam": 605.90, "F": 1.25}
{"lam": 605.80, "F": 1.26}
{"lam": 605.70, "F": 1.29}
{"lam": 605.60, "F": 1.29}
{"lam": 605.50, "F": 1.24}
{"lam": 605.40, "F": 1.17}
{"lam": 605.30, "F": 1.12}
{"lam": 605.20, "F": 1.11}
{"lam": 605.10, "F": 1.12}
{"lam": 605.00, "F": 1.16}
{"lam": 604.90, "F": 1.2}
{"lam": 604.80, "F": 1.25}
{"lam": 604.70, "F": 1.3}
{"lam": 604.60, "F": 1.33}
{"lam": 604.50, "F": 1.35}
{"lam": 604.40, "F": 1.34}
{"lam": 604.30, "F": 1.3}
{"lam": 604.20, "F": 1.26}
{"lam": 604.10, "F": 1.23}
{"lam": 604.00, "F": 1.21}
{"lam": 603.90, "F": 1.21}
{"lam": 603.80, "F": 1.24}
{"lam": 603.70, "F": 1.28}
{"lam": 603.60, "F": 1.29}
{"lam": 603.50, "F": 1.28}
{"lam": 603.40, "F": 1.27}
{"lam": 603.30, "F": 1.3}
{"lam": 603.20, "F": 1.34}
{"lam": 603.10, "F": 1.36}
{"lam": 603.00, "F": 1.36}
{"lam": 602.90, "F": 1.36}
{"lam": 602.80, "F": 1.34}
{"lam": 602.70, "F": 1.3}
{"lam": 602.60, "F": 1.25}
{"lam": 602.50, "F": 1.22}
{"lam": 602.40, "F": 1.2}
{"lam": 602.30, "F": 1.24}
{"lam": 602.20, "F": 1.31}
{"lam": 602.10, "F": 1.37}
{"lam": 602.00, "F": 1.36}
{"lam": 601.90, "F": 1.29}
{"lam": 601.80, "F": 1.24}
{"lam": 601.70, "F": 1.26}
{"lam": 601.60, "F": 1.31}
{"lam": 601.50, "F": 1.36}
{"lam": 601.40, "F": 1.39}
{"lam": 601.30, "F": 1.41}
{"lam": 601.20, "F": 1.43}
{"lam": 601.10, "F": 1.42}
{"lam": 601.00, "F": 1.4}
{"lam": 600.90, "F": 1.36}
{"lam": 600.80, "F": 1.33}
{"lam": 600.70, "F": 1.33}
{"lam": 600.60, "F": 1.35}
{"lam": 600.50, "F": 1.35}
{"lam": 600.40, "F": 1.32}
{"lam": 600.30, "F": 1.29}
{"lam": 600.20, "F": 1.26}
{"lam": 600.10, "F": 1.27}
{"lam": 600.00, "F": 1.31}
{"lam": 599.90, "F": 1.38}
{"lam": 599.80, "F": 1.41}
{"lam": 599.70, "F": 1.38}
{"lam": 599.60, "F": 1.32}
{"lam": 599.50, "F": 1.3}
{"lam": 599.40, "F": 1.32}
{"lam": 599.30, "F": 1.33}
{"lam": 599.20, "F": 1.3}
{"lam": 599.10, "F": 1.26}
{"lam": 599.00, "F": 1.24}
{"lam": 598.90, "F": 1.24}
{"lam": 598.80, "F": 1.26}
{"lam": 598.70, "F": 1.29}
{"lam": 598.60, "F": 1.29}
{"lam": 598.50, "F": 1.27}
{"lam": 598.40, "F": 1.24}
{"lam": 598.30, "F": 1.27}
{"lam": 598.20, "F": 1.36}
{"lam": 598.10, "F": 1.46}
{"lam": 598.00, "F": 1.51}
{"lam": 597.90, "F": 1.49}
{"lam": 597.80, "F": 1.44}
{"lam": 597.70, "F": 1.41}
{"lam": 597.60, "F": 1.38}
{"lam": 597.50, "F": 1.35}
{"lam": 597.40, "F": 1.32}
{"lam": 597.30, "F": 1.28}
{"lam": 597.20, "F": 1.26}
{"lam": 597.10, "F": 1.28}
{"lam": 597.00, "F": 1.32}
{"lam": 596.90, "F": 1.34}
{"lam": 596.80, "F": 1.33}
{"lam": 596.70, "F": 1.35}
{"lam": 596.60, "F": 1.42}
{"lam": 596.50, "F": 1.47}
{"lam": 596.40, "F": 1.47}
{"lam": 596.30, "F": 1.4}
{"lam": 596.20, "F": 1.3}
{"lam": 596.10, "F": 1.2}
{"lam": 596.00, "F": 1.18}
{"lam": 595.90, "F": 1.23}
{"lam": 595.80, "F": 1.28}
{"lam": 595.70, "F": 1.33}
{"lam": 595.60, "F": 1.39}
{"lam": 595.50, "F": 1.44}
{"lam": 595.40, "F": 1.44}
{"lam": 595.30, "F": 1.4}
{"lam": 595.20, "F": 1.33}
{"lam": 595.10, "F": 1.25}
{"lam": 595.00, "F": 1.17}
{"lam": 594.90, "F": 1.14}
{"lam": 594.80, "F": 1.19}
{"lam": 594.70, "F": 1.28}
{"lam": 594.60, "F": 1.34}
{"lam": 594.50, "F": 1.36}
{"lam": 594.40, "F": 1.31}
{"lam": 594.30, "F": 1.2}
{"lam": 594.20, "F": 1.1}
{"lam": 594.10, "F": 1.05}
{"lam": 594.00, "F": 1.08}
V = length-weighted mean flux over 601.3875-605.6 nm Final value 1.27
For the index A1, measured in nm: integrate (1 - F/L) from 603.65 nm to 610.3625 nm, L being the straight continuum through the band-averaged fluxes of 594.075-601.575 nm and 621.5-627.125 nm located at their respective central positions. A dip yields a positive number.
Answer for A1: 0.75 nm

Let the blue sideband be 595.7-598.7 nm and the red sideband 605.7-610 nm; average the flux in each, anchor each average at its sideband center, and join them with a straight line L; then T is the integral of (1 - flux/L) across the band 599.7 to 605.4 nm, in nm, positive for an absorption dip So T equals -0.13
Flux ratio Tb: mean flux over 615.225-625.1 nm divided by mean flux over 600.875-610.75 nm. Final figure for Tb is 1.1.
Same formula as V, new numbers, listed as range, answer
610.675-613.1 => 1.29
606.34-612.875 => 1.21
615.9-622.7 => 1.33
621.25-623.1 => 1.25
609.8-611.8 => 1.24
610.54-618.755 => 1.3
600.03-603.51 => 1.32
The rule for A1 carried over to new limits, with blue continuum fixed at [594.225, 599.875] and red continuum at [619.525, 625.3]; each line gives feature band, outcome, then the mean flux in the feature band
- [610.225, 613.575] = 0.22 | 1.26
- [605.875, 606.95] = 0.09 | 1.22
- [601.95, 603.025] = 0.03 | 1.3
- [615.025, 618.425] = 0.11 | 1.32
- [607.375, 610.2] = 0.34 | 1.18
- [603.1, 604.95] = 0.08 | 1.28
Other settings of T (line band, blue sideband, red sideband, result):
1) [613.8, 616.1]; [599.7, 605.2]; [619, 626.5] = 0.21 nm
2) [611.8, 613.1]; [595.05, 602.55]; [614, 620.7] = 0.08 nm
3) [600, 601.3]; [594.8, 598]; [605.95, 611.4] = -0.06 nm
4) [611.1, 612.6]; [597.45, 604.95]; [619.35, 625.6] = 0.06 nm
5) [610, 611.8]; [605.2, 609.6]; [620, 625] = -0.01 nm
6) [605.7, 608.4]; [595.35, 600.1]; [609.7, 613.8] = 0.21 nm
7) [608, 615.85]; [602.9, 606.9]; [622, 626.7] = 0.46 nm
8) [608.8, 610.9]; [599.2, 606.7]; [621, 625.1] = 0.23 nm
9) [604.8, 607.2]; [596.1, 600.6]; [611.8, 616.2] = 0.15 nm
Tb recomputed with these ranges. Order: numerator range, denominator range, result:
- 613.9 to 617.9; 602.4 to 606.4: 1.02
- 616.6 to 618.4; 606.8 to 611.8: 1.13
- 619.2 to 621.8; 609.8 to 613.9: 1.04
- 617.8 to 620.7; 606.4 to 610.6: 1.17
